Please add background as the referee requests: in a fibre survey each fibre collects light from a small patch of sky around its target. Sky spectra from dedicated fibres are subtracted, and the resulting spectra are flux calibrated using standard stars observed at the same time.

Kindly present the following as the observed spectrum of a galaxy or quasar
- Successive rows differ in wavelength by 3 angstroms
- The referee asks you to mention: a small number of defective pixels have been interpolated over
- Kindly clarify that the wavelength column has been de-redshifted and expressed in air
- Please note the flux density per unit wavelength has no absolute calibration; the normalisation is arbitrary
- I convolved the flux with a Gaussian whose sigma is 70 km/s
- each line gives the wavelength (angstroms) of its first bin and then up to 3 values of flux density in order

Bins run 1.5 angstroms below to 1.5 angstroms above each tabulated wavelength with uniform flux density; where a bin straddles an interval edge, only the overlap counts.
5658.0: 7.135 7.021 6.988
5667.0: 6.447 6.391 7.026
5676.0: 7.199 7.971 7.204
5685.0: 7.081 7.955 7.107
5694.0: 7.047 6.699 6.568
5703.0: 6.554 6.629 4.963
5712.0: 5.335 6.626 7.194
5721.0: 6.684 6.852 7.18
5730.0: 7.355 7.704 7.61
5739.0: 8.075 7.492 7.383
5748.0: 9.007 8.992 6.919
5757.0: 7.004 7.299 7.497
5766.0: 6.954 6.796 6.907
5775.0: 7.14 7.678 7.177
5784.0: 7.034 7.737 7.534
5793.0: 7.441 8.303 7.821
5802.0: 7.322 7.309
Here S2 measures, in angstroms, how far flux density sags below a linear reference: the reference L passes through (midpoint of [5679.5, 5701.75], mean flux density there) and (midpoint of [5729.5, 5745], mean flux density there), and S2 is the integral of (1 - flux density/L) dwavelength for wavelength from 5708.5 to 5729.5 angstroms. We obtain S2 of 2.61 angstroms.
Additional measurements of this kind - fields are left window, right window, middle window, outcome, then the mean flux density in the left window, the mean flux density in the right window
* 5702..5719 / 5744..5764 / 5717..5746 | -1.8 angstroms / 6.18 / 7.74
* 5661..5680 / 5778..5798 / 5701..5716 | 2.4 angstroms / 6.98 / 7.56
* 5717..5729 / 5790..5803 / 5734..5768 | -1.8 angstroms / 6.98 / 7.72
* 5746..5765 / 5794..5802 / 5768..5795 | 1.8 angstroms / 7.75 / 7.88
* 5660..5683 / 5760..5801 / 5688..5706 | 0.6 angstroms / 7.03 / 7.38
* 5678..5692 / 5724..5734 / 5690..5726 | 4.2 angstroms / 7.46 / 7.31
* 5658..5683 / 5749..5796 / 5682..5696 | -0.3 angstroms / 7.03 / 7.39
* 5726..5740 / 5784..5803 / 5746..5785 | 1.0 angstroms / 7.58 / 7.65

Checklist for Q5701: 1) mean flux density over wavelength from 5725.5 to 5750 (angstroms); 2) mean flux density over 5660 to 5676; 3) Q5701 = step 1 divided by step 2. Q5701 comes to 1.1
